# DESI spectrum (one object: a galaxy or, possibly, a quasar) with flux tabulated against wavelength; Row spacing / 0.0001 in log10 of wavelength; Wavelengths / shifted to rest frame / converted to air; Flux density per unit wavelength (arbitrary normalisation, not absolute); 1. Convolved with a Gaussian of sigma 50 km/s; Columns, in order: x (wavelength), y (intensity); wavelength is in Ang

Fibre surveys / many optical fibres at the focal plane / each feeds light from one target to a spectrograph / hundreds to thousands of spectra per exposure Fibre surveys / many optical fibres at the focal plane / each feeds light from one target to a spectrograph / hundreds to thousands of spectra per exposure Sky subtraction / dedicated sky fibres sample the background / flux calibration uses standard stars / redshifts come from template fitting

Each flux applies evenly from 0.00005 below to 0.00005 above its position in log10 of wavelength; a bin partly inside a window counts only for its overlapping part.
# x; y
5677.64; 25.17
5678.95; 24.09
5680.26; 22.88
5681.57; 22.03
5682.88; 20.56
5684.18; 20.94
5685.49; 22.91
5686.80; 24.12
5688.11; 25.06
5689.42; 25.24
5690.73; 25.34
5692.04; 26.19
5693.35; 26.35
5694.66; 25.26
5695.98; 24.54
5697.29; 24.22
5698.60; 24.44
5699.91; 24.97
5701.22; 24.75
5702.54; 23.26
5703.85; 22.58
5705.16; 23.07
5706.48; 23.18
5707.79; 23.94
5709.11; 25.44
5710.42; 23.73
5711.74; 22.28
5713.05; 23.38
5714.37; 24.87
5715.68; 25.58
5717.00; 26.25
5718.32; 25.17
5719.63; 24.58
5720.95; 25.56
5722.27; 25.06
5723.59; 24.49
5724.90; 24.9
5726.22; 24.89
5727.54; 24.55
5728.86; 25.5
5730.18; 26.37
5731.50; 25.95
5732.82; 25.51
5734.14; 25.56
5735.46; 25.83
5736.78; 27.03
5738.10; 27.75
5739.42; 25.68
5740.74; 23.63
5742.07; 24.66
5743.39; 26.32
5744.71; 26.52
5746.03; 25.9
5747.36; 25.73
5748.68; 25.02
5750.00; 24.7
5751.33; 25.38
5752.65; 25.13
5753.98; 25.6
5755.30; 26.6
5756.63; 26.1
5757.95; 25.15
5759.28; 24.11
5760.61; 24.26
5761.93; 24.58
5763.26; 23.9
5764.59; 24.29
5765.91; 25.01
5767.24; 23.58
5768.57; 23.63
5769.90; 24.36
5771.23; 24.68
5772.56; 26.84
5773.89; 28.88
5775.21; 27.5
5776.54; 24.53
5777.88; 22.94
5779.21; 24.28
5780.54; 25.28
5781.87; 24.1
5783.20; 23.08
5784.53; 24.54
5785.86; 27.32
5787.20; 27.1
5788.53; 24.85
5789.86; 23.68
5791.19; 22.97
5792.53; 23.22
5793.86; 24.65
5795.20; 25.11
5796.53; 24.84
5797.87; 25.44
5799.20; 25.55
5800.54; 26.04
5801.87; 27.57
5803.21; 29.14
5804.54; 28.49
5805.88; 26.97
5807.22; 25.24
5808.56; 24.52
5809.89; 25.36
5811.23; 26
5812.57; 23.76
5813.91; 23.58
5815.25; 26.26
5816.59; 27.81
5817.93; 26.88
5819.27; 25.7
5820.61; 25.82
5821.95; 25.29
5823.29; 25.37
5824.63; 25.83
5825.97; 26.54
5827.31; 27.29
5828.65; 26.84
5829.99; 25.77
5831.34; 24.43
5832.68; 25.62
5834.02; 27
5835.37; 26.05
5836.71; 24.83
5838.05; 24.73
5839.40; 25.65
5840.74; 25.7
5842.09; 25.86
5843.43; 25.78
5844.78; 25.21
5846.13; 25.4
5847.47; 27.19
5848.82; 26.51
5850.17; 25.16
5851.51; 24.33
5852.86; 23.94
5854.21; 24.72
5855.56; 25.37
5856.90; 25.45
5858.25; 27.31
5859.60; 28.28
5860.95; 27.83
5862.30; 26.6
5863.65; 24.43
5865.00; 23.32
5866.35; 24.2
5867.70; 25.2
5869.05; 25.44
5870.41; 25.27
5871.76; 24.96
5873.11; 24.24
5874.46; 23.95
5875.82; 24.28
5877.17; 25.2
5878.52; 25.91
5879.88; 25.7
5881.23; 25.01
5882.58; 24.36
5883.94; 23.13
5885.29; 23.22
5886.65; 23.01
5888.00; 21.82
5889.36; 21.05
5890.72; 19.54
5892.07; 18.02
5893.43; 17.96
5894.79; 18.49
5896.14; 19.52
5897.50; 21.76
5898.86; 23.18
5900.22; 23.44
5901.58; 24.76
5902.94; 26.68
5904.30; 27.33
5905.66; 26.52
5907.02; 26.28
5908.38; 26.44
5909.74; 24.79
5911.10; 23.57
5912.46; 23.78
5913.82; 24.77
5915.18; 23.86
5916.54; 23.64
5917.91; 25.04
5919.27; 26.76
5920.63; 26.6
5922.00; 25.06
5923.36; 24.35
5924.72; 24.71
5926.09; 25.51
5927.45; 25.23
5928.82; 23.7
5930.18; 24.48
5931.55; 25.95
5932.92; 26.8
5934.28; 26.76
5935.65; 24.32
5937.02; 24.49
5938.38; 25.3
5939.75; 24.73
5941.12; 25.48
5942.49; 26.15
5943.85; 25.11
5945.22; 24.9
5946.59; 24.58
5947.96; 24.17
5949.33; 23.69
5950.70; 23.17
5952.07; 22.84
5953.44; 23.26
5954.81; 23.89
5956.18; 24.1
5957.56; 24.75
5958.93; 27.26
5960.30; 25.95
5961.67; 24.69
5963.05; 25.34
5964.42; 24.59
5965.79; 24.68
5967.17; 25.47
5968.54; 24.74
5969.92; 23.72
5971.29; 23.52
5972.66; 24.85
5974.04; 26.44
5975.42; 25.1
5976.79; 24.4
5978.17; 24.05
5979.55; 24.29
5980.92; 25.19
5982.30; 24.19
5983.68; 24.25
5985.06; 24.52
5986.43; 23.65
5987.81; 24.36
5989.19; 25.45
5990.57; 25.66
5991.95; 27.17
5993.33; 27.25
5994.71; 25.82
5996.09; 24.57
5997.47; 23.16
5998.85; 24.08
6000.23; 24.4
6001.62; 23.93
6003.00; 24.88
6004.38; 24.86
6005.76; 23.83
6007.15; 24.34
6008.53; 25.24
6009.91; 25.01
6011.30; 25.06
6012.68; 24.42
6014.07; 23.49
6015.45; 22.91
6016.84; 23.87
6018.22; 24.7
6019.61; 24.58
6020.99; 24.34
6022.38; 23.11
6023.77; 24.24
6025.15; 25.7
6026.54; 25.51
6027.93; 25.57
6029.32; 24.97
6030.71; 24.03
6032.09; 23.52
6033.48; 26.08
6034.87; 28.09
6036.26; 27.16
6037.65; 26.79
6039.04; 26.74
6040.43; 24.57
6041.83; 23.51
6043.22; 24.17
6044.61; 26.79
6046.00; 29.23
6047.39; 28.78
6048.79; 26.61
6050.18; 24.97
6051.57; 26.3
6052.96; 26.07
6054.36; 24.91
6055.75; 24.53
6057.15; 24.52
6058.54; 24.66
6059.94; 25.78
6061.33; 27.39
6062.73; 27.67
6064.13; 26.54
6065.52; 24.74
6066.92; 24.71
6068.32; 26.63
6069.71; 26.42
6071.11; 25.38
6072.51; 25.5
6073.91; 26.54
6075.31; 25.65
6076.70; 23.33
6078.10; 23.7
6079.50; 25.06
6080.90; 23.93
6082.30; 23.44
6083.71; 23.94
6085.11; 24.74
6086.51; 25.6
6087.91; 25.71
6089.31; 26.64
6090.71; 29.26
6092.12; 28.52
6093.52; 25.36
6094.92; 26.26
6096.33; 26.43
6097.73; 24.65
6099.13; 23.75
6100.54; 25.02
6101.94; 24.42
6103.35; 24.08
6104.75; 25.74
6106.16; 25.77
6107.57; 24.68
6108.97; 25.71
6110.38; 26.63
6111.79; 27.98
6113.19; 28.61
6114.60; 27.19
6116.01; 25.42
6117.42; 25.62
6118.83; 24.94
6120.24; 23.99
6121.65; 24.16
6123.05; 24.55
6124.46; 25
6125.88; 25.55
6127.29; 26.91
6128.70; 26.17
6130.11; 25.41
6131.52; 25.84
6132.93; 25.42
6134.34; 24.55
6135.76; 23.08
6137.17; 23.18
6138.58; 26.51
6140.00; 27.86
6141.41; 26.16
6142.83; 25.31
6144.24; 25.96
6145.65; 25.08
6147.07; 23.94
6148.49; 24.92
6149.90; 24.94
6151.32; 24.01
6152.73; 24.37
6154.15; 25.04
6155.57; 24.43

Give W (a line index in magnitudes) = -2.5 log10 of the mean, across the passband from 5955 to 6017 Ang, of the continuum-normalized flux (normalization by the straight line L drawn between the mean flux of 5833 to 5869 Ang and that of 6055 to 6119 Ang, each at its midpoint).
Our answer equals 0.04 mag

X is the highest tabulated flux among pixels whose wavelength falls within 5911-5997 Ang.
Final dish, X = 27.26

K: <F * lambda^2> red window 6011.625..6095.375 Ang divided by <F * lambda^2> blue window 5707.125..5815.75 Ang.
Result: 1.11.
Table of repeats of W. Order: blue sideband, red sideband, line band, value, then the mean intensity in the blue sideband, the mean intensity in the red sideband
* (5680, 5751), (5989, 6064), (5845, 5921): 0.029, 24.7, 25.3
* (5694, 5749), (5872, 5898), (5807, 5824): -0.088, 25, 22.5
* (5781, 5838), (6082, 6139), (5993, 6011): 0.039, 25.6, 25.5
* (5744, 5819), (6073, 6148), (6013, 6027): 0.052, 25.3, 25.4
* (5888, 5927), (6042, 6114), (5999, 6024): 0.029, 23.7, 25.7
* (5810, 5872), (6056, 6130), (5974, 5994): 0.026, 25.7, 25.6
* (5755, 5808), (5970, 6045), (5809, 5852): -0.025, 25.2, 24.8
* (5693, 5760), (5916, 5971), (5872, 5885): 0.014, 25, 24.9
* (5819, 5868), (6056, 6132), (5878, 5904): 0.144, 25.7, 25.6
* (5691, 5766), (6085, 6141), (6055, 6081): 0.007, 25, 25.7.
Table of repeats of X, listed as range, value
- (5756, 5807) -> 29.14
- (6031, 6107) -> 29.26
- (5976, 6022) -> 27.25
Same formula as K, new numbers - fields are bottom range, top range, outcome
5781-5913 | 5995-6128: 1.09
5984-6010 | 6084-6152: 1.07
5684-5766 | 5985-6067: 1.12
